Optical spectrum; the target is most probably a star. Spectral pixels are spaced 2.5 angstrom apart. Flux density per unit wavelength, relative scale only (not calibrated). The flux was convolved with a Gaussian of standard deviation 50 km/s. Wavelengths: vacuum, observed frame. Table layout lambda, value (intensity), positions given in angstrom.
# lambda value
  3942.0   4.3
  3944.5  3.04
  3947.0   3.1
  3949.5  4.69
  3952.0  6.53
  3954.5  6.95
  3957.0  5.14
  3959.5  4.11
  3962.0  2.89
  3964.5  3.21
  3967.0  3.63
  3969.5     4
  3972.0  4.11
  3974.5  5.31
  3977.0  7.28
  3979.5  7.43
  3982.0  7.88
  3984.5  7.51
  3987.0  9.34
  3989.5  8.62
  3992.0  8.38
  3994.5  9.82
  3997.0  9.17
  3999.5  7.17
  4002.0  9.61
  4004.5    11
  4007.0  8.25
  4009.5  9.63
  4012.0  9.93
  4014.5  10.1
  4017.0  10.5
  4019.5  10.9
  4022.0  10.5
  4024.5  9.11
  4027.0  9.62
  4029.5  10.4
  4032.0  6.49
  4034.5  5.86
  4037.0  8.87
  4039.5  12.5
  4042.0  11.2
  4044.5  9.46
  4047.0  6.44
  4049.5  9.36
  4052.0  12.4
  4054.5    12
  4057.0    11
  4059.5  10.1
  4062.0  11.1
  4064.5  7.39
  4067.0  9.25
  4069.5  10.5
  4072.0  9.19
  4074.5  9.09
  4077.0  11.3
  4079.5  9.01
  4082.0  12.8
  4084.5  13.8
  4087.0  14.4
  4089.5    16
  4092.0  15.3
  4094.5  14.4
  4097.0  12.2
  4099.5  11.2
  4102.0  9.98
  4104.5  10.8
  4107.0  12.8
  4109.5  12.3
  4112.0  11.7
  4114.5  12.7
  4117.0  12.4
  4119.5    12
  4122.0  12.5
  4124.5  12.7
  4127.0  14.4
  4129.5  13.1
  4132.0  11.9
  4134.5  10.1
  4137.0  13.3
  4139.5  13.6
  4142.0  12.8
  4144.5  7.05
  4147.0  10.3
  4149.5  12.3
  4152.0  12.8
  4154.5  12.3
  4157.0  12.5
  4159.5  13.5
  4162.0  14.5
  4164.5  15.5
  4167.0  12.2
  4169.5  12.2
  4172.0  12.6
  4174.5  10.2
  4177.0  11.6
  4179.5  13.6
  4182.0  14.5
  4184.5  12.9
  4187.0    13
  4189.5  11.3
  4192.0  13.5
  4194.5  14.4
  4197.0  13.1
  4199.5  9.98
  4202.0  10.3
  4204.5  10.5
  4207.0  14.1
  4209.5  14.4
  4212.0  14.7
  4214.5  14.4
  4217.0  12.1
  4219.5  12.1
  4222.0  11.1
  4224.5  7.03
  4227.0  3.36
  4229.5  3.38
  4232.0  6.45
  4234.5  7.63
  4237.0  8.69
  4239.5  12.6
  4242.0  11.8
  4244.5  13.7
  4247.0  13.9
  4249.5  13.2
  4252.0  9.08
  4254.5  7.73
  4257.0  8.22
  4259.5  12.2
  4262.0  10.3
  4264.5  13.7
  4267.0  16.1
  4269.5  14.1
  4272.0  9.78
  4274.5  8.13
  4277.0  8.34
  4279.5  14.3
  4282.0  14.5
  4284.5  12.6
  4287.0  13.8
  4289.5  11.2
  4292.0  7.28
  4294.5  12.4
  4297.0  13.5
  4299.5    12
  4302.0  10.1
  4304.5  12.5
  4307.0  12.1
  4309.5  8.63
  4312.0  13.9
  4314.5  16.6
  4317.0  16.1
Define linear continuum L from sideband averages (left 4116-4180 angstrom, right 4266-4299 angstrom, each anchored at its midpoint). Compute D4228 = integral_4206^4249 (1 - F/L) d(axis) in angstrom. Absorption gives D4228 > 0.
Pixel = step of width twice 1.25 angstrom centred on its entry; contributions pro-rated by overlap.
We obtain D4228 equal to 5.10 angstrom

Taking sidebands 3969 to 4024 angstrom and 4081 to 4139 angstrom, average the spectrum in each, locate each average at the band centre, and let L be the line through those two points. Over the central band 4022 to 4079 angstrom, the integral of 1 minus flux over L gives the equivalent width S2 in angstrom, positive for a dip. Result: 4.6 angstrom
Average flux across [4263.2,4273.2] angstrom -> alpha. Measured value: 13.4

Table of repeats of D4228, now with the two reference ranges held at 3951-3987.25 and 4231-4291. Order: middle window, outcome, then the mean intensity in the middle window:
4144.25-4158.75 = -3.77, 11.6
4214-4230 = 2.20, 9.08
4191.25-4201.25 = -2.52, 12.6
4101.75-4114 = -4.99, 11.7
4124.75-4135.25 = -4.52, 12.5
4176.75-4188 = -3.99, 13.3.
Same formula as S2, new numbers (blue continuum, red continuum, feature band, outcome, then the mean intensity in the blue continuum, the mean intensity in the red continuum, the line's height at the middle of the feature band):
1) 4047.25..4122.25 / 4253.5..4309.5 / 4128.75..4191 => -4.52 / 11.6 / 11.5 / 11.5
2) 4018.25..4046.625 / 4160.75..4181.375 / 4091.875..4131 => -3.66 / 9.44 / 12.9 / 11.4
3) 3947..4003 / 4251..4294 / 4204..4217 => -4.28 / 6.4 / 11.3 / 10.3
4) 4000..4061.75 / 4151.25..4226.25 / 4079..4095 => -4.60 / 9.79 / 12.5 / 10.8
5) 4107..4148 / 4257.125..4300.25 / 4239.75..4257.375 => 0.93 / 12.1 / 11.9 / 11.9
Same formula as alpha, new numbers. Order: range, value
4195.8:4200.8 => 11.5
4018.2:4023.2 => 10.7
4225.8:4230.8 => 3.4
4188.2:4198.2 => 13.1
